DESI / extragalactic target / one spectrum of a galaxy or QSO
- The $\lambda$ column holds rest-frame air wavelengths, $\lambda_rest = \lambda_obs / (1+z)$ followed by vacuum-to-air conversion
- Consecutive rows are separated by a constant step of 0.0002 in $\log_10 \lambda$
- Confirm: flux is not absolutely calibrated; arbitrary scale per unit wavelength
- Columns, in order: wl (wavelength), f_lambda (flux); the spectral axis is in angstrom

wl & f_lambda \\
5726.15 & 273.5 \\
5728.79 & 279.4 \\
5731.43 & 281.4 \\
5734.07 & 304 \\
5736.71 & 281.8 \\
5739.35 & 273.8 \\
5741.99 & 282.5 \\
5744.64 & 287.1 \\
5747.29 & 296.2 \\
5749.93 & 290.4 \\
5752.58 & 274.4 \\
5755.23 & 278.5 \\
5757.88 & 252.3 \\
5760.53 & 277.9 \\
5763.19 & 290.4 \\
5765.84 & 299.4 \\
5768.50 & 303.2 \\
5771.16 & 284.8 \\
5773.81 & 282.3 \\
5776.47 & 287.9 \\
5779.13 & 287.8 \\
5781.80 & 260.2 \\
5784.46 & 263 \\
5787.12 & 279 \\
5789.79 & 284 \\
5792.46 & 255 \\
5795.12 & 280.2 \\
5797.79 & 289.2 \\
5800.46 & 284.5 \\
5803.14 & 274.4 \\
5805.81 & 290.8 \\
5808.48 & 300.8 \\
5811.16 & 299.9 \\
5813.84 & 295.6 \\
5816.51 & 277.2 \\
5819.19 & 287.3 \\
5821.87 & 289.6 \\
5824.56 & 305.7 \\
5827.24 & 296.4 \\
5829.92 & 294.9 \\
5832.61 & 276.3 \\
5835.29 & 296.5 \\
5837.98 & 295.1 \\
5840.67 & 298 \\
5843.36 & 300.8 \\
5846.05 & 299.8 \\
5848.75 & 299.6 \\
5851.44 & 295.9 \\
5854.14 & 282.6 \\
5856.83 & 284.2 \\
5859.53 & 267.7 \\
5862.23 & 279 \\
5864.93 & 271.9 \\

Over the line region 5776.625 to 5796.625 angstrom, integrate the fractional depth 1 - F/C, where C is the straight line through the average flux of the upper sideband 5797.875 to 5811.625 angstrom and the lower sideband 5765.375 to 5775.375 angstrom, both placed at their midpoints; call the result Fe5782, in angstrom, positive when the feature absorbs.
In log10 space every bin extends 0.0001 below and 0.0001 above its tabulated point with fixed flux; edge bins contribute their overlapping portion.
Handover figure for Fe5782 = 1.2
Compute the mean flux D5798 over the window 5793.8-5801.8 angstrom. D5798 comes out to 284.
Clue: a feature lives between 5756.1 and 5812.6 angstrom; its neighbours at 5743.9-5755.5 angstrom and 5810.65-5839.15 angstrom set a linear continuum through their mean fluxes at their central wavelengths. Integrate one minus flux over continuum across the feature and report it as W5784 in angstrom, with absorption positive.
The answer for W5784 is 1.3 angstrom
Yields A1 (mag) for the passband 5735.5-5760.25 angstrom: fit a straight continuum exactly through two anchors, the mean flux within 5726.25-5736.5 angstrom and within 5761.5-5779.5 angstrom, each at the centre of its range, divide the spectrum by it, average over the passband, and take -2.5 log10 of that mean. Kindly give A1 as 0.03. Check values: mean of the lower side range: 286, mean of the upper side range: 291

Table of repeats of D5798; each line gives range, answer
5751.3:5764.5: 275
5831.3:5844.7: 293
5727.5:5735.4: 288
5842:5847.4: 300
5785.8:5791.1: 281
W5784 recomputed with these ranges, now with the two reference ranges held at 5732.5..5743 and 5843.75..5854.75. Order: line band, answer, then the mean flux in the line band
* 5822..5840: 0.0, 294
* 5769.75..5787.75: 0.7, 278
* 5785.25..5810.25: 0.8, 282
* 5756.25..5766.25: 0.3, 278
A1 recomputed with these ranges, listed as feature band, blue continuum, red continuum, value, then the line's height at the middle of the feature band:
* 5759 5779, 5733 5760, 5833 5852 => -0.013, 285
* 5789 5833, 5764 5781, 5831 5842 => 0.013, 291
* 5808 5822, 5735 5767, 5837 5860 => -0.009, 289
